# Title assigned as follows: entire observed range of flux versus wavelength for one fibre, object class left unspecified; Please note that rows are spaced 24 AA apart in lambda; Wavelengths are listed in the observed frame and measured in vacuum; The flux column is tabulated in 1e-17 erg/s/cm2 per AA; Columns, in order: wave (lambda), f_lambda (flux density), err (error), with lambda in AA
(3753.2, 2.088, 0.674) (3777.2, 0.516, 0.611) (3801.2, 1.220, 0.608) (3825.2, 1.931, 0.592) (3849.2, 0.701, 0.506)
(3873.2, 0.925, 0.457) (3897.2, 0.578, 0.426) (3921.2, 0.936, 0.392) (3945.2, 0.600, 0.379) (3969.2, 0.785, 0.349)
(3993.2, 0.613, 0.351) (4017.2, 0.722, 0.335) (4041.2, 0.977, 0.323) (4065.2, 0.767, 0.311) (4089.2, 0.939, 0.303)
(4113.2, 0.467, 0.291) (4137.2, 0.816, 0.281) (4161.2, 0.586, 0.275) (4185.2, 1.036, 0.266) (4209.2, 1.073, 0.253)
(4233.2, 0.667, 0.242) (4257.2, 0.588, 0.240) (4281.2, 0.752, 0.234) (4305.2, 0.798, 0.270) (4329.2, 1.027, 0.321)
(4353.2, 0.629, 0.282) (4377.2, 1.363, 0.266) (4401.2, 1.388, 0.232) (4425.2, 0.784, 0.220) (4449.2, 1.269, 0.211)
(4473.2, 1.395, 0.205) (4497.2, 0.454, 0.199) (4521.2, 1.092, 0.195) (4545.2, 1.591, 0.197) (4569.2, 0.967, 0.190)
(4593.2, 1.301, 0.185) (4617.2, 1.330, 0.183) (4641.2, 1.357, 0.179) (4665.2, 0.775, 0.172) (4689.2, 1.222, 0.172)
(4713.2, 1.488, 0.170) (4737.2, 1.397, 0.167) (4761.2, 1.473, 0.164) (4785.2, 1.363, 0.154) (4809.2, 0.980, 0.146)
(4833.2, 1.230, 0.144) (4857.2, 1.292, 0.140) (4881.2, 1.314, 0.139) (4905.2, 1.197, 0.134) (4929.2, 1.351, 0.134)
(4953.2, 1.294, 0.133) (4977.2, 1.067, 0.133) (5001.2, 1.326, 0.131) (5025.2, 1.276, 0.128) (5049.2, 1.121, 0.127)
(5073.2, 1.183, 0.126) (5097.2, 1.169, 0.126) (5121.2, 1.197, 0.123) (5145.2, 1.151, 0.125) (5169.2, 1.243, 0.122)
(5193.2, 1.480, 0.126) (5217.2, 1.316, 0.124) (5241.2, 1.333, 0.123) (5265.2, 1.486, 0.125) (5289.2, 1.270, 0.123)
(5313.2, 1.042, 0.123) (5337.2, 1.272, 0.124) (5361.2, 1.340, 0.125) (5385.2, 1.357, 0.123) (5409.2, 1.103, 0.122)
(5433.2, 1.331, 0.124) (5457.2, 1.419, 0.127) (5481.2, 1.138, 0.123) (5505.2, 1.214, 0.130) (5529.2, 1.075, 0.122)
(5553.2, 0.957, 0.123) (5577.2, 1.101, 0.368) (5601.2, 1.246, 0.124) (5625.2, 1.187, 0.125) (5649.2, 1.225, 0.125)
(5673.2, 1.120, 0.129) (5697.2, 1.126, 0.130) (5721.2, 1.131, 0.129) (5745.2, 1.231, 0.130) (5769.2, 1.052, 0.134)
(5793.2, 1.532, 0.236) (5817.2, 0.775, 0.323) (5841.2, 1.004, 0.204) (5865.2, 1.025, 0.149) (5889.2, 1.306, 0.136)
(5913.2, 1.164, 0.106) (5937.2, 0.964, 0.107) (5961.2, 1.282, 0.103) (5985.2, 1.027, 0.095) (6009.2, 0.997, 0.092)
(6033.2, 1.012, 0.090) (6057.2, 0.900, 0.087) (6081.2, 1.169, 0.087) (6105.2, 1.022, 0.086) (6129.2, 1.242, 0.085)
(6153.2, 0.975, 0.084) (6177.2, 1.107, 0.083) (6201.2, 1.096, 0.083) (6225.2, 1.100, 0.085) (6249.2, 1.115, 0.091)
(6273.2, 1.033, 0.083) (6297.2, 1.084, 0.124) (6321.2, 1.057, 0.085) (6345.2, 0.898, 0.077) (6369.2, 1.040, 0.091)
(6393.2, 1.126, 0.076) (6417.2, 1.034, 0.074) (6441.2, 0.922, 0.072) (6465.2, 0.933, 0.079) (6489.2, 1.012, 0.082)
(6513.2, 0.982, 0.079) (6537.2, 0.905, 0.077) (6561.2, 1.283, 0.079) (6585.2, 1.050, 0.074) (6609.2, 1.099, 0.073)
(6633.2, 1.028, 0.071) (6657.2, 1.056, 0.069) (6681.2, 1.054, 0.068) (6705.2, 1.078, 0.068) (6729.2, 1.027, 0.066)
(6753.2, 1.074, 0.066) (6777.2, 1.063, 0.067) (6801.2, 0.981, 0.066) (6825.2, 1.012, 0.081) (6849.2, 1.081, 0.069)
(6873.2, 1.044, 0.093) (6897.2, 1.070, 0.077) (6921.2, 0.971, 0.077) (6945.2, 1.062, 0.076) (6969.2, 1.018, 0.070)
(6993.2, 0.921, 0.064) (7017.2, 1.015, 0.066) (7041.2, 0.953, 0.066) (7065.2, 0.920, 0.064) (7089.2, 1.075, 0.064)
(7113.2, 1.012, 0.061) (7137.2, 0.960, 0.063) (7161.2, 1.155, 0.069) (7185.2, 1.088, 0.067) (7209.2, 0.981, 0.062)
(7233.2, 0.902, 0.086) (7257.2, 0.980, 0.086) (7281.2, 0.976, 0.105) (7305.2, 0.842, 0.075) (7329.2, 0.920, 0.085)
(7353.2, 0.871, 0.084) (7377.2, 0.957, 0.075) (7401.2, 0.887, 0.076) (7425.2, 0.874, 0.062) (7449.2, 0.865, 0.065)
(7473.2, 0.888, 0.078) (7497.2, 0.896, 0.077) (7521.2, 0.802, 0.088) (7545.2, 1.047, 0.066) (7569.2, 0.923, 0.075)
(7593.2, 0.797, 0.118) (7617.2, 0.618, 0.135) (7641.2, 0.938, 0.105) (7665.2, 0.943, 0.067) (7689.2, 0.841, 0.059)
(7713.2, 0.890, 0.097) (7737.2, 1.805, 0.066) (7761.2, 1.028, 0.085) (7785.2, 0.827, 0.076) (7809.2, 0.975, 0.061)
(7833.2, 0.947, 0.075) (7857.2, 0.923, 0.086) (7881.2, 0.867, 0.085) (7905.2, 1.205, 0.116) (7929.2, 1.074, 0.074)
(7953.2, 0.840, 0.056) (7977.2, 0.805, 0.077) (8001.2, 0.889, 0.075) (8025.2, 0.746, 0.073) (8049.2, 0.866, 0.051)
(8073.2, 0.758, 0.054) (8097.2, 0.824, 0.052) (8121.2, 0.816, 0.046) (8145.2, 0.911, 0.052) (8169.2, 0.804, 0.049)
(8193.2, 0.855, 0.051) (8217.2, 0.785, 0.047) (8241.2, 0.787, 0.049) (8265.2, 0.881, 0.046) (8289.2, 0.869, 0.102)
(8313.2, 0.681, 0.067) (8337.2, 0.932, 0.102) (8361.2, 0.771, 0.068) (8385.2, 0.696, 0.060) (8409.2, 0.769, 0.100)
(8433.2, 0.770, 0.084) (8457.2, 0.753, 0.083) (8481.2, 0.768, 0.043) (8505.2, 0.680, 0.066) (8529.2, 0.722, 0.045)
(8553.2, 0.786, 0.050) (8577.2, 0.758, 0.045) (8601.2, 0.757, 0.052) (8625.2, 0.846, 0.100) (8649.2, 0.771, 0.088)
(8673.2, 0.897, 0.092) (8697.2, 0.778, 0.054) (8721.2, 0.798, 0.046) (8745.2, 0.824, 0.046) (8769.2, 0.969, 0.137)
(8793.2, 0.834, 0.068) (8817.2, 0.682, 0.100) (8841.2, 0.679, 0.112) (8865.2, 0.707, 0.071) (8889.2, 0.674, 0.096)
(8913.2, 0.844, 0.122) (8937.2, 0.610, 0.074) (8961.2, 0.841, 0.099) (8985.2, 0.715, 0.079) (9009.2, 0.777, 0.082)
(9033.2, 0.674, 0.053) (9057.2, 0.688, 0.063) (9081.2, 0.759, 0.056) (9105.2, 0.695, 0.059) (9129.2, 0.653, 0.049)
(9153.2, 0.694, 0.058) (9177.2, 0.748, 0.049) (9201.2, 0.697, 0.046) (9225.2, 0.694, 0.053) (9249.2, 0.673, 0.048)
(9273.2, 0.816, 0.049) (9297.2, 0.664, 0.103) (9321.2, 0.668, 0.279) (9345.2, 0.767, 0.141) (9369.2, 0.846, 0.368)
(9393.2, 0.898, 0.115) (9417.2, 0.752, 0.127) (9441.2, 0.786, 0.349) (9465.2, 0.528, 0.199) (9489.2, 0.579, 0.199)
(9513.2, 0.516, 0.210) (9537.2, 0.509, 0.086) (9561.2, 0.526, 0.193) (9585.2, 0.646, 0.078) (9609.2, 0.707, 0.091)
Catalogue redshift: 0.177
